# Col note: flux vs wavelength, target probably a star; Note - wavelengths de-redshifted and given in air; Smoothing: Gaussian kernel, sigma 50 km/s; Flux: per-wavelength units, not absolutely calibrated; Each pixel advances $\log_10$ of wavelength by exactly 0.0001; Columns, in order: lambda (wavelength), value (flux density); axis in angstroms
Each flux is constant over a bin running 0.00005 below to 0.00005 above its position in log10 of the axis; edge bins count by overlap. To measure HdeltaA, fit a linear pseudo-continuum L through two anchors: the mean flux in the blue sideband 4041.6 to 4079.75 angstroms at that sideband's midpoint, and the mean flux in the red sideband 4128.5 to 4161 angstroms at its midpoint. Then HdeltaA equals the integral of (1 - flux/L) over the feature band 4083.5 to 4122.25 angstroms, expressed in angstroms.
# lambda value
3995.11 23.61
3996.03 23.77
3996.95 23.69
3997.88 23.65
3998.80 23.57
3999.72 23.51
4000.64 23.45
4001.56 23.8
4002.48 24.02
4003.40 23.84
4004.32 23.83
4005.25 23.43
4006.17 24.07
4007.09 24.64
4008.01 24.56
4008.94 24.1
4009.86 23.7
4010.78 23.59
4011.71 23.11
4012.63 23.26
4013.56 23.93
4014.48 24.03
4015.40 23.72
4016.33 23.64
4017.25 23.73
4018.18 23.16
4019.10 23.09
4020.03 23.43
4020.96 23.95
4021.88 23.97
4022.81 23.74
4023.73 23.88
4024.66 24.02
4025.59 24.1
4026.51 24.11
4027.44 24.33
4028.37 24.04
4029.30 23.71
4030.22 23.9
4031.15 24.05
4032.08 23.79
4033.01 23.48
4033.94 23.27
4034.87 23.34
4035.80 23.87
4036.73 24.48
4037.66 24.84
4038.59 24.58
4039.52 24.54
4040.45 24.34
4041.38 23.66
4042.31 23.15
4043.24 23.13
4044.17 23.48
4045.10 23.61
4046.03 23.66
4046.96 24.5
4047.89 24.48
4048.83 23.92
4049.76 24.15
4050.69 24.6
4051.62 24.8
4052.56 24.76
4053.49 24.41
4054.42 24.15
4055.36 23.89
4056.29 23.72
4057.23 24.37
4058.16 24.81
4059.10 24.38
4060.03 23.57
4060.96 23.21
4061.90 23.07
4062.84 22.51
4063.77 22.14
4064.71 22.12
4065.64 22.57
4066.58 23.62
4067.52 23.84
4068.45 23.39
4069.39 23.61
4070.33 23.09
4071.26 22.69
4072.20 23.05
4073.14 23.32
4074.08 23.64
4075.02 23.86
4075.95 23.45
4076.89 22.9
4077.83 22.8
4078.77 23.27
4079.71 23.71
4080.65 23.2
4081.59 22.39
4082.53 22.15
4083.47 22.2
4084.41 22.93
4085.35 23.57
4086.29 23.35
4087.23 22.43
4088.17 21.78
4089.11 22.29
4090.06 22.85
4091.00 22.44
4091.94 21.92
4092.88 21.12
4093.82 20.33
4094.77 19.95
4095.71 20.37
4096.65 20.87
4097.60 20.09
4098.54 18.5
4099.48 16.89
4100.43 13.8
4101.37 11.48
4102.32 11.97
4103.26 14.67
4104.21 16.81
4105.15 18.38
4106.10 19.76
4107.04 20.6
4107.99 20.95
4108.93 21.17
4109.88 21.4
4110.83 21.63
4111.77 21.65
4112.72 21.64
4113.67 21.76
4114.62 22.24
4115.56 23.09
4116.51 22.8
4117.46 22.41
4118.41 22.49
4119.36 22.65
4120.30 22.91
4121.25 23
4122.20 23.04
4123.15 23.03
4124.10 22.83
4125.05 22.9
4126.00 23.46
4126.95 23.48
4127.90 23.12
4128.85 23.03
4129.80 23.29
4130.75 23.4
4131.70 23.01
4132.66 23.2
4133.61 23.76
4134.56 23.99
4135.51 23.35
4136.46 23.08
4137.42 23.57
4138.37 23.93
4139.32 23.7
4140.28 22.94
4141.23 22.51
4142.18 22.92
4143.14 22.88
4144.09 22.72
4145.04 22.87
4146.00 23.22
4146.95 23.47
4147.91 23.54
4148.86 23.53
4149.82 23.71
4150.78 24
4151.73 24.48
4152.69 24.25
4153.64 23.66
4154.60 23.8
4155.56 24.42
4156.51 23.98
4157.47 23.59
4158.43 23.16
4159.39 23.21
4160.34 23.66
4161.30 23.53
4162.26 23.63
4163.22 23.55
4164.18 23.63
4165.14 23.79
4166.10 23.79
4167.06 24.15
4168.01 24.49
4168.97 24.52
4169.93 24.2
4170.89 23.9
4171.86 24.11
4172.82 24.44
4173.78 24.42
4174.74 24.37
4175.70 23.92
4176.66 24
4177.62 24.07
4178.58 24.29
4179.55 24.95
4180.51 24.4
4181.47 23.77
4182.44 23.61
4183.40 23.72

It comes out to 4.87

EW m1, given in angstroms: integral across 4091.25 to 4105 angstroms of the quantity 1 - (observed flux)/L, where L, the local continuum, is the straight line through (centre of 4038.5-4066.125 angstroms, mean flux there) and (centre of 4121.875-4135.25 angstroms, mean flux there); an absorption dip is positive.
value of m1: 3.29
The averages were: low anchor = 23.8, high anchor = 23.3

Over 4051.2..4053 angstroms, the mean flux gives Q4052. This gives 24.7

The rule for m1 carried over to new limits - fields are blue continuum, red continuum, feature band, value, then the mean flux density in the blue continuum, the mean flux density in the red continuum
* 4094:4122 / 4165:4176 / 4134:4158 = -1.1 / 19.9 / 24.2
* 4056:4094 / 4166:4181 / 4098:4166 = 4.5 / 23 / 24.3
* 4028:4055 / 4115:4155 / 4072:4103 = 3.3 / 24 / 23.3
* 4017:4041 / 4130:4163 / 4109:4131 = 0.9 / 23.9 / 23.5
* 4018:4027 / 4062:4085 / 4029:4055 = -0.6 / 23.8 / 23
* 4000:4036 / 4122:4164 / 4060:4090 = 0.8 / 23.8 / 23.4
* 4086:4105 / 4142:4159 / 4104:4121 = -0.8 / 19.1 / 23.6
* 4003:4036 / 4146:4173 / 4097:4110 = 3.4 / 23.8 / 23.8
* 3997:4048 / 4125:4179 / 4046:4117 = 5.3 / 23.8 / 23.7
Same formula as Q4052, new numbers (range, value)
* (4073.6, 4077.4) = 23.5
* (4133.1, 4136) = 23.8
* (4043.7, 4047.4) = 23.8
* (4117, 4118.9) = 22.4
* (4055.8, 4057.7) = 24.1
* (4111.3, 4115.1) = 21.8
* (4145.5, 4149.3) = 23.4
